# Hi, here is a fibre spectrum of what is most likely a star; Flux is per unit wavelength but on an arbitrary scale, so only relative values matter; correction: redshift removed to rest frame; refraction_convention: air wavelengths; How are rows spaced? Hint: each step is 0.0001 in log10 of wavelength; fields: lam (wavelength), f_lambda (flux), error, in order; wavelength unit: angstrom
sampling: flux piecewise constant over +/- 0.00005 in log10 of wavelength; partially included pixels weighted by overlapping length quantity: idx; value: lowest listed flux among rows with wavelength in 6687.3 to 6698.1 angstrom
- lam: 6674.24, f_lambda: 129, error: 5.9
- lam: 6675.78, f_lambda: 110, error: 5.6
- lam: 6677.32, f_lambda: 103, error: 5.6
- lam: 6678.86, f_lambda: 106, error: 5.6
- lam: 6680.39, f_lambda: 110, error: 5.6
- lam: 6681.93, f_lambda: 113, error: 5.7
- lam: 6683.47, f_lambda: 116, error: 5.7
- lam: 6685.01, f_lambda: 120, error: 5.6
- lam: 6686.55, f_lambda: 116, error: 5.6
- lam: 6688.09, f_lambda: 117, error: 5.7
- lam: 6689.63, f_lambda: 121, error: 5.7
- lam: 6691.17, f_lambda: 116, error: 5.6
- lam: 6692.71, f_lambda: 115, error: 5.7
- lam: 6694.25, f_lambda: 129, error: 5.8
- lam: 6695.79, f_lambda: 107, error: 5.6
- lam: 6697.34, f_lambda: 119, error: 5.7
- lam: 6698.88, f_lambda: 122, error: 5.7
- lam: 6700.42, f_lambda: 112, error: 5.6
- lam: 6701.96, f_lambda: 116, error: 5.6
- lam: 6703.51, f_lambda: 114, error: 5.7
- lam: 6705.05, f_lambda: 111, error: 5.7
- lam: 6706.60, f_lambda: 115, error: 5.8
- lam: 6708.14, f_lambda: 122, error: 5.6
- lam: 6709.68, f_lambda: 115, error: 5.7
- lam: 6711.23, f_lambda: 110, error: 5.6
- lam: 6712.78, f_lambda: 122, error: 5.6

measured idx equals 107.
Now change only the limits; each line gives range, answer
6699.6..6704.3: 112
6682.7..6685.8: 116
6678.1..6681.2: 106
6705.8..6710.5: 115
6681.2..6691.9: 113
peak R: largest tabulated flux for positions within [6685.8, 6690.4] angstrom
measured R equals 121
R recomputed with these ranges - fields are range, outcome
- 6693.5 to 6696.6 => 129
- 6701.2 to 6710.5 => 122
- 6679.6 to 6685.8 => 120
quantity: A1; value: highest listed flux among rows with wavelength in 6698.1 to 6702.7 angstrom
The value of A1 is 122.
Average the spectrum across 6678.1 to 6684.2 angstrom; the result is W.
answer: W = 111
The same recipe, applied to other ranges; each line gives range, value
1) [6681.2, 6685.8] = 116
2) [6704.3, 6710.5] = 116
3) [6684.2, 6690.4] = 118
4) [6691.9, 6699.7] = 118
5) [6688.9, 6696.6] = 118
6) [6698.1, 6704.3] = 116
